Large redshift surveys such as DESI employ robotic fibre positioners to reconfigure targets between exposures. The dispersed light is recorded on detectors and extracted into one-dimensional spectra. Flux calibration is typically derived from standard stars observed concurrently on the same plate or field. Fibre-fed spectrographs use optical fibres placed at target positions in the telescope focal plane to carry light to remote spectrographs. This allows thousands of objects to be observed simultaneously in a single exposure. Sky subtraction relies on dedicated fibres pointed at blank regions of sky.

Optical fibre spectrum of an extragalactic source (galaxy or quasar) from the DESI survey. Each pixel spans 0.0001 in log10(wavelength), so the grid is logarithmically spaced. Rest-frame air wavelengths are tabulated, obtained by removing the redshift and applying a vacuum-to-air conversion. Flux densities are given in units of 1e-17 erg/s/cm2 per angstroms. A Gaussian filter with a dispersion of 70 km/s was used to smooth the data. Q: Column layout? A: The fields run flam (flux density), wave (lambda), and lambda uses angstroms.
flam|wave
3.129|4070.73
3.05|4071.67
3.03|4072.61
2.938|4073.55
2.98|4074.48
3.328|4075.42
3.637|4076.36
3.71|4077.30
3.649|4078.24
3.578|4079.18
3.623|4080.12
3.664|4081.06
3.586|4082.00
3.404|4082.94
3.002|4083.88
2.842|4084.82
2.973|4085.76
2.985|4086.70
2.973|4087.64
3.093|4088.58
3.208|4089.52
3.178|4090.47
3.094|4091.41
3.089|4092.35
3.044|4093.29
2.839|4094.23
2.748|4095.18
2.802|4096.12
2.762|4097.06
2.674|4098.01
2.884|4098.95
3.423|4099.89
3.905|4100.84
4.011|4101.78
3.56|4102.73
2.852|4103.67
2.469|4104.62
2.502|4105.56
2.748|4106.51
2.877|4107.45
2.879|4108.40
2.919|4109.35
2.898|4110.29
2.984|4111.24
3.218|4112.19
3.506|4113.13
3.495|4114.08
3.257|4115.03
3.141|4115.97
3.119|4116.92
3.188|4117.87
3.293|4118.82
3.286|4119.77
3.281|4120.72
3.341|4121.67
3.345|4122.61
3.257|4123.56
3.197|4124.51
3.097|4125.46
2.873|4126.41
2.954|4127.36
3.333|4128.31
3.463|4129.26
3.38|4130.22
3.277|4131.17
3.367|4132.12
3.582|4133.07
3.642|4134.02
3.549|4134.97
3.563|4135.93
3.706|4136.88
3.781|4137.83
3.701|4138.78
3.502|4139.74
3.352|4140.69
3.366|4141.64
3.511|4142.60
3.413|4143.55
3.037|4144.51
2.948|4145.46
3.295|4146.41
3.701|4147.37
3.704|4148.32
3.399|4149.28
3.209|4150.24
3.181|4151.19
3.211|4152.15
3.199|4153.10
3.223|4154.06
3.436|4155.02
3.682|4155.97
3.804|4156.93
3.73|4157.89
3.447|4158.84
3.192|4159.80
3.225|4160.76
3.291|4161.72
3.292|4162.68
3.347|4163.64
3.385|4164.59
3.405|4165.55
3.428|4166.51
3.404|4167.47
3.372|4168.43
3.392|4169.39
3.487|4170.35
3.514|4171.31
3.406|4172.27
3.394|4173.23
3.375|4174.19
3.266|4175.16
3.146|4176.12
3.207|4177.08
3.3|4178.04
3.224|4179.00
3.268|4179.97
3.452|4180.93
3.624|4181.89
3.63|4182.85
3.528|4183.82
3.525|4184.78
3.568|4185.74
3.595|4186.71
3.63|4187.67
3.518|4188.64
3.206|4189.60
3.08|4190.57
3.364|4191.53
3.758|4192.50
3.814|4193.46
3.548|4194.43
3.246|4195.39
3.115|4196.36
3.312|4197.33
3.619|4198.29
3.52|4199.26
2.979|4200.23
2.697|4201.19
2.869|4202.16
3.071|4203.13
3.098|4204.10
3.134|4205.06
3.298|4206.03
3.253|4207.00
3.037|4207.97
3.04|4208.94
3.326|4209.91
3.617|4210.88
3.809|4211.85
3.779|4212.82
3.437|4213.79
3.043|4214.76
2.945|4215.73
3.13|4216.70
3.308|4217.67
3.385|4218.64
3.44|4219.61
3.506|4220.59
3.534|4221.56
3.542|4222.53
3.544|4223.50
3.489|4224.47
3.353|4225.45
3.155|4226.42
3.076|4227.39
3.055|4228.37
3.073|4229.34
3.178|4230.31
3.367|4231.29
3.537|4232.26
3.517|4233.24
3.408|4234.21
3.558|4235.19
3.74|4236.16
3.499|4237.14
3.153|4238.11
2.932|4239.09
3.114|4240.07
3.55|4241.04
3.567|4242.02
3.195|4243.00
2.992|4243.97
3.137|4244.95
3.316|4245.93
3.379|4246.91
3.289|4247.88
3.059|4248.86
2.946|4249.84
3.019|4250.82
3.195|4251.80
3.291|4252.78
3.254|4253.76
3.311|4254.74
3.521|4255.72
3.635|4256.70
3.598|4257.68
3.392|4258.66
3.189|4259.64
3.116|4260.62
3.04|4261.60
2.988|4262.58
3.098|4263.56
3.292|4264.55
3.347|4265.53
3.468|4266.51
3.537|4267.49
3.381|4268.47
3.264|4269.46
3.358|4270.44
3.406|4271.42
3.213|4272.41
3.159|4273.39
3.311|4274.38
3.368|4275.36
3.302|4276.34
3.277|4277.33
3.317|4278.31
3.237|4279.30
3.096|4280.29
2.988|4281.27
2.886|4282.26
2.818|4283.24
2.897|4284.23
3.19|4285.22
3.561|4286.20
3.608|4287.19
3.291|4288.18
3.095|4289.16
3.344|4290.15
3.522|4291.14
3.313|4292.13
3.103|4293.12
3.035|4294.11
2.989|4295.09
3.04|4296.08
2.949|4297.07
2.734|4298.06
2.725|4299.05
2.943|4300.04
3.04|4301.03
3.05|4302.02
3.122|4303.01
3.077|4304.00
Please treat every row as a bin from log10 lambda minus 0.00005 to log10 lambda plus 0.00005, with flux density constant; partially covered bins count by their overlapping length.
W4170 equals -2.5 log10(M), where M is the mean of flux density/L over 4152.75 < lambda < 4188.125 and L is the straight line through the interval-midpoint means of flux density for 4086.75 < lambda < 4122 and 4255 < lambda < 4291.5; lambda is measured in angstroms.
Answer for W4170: -0.08 mag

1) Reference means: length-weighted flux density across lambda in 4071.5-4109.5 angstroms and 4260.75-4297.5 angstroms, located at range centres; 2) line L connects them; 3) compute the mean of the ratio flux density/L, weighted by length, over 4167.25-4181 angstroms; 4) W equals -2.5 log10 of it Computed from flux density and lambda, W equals -0.06 mag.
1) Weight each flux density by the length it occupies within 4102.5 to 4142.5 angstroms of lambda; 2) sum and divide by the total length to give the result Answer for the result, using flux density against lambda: 3.24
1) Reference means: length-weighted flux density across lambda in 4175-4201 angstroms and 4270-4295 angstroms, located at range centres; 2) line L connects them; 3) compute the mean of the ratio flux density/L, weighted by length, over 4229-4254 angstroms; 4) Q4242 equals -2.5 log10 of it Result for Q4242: 0.007 mag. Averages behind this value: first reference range 3.4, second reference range 3.22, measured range 3.28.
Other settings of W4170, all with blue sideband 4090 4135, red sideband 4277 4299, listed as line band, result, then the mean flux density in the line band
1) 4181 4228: -0.07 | 3.36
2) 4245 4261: -0.05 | 3.28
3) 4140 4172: -0.08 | 3.38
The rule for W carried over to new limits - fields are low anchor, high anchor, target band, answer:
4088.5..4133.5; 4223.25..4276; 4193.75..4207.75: 0.01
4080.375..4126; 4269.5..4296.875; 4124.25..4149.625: -0.09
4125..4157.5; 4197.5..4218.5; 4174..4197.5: -0.04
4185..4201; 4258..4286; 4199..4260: 0.01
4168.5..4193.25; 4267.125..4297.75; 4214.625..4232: 0.01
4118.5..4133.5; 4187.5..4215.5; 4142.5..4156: -0.02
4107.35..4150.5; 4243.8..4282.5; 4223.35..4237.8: -0.03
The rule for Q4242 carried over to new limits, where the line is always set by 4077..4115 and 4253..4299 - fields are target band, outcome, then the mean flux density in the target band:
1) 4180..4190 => -0.11 mag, 3.52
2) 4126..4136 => -0.07 mag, 3.35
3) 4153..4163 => -0.08 mag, 3.42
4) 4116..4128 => -0.01 mag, 3.19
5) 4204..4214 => -0.05 mag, 3.36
